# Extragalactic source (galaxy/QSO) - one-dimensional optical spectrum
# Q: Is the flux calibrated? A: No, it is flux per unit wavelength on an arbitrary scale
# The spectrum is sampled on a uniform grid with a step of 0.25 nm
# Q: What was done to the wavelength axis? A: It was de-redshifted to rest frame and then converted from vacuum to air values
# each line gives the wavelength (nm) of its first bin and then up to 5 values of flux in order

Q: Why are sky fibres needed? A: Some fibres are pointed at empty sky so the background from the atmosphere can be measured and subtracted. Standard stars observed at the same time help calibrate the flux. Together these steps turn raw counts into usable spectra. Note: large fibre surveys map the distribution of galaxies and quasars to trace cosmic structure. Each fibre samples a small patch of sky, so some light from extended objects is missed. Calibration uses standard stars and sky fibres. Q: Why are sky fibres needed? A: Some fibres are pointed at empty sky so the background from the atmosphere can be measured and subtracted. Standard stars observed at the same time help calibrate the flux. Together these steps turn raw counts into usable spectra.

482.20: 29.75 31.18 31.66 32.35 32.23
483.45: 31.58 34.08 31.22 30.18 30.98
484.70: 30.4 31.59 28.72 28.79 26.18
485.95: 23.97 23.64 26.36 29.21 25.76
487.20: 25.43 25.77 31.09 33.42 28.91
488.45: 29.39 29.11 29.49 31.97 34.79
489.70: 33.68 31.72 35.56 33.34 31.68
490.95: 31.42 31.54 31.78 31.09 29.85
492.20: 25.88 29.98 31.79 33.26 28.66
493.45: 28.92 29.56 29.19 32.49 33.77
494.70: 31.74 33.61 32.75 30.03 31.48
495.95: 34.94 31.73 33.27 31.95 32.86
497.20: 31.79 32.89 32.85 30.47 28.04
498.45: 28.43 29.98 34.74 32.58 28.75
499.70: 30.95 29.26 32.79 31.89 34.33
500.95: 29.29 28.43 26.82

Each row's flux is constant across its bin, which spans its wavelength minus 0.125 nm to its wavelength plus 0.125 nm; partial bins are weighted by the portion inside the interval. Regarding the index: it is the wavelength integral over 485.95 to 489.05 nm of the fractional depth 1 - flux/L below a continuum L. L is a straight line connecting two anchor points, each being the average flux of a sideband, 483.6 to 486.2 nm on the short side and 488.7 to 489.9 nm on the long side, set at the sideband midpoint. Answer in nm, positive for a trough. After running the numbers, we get 0.30 nm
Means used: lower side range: 29.3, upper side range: 32.1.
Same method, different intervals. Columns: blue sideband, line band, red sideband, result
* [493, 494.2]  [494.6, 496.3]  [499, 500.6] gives -0.12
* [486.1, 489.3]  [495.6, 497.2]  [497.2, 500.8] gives -0.11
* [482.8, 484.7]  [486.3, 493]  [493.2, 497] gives 0.27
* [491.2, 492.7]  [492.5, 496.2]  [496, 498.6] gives -0.10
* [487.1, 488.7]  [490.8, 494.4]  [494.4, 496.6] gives 0.09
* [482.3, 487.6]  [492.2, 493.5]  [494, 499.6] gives 0.03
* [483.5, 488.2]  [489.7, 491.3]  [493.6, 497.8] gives -0.12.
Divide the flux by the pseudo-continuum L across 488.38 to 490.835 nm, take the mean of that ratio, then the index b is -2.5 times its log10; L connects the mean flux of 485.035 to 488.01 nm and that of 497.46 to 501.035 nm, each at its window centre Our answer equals -0.14 mag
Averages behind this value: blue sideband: 27.3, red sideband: 31.1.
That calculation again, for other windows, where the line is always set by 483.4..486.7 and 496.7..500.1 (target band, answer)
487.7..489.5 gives -0.05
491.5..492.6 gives 0.02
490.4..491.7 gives -0.07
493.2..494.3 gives 0.02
